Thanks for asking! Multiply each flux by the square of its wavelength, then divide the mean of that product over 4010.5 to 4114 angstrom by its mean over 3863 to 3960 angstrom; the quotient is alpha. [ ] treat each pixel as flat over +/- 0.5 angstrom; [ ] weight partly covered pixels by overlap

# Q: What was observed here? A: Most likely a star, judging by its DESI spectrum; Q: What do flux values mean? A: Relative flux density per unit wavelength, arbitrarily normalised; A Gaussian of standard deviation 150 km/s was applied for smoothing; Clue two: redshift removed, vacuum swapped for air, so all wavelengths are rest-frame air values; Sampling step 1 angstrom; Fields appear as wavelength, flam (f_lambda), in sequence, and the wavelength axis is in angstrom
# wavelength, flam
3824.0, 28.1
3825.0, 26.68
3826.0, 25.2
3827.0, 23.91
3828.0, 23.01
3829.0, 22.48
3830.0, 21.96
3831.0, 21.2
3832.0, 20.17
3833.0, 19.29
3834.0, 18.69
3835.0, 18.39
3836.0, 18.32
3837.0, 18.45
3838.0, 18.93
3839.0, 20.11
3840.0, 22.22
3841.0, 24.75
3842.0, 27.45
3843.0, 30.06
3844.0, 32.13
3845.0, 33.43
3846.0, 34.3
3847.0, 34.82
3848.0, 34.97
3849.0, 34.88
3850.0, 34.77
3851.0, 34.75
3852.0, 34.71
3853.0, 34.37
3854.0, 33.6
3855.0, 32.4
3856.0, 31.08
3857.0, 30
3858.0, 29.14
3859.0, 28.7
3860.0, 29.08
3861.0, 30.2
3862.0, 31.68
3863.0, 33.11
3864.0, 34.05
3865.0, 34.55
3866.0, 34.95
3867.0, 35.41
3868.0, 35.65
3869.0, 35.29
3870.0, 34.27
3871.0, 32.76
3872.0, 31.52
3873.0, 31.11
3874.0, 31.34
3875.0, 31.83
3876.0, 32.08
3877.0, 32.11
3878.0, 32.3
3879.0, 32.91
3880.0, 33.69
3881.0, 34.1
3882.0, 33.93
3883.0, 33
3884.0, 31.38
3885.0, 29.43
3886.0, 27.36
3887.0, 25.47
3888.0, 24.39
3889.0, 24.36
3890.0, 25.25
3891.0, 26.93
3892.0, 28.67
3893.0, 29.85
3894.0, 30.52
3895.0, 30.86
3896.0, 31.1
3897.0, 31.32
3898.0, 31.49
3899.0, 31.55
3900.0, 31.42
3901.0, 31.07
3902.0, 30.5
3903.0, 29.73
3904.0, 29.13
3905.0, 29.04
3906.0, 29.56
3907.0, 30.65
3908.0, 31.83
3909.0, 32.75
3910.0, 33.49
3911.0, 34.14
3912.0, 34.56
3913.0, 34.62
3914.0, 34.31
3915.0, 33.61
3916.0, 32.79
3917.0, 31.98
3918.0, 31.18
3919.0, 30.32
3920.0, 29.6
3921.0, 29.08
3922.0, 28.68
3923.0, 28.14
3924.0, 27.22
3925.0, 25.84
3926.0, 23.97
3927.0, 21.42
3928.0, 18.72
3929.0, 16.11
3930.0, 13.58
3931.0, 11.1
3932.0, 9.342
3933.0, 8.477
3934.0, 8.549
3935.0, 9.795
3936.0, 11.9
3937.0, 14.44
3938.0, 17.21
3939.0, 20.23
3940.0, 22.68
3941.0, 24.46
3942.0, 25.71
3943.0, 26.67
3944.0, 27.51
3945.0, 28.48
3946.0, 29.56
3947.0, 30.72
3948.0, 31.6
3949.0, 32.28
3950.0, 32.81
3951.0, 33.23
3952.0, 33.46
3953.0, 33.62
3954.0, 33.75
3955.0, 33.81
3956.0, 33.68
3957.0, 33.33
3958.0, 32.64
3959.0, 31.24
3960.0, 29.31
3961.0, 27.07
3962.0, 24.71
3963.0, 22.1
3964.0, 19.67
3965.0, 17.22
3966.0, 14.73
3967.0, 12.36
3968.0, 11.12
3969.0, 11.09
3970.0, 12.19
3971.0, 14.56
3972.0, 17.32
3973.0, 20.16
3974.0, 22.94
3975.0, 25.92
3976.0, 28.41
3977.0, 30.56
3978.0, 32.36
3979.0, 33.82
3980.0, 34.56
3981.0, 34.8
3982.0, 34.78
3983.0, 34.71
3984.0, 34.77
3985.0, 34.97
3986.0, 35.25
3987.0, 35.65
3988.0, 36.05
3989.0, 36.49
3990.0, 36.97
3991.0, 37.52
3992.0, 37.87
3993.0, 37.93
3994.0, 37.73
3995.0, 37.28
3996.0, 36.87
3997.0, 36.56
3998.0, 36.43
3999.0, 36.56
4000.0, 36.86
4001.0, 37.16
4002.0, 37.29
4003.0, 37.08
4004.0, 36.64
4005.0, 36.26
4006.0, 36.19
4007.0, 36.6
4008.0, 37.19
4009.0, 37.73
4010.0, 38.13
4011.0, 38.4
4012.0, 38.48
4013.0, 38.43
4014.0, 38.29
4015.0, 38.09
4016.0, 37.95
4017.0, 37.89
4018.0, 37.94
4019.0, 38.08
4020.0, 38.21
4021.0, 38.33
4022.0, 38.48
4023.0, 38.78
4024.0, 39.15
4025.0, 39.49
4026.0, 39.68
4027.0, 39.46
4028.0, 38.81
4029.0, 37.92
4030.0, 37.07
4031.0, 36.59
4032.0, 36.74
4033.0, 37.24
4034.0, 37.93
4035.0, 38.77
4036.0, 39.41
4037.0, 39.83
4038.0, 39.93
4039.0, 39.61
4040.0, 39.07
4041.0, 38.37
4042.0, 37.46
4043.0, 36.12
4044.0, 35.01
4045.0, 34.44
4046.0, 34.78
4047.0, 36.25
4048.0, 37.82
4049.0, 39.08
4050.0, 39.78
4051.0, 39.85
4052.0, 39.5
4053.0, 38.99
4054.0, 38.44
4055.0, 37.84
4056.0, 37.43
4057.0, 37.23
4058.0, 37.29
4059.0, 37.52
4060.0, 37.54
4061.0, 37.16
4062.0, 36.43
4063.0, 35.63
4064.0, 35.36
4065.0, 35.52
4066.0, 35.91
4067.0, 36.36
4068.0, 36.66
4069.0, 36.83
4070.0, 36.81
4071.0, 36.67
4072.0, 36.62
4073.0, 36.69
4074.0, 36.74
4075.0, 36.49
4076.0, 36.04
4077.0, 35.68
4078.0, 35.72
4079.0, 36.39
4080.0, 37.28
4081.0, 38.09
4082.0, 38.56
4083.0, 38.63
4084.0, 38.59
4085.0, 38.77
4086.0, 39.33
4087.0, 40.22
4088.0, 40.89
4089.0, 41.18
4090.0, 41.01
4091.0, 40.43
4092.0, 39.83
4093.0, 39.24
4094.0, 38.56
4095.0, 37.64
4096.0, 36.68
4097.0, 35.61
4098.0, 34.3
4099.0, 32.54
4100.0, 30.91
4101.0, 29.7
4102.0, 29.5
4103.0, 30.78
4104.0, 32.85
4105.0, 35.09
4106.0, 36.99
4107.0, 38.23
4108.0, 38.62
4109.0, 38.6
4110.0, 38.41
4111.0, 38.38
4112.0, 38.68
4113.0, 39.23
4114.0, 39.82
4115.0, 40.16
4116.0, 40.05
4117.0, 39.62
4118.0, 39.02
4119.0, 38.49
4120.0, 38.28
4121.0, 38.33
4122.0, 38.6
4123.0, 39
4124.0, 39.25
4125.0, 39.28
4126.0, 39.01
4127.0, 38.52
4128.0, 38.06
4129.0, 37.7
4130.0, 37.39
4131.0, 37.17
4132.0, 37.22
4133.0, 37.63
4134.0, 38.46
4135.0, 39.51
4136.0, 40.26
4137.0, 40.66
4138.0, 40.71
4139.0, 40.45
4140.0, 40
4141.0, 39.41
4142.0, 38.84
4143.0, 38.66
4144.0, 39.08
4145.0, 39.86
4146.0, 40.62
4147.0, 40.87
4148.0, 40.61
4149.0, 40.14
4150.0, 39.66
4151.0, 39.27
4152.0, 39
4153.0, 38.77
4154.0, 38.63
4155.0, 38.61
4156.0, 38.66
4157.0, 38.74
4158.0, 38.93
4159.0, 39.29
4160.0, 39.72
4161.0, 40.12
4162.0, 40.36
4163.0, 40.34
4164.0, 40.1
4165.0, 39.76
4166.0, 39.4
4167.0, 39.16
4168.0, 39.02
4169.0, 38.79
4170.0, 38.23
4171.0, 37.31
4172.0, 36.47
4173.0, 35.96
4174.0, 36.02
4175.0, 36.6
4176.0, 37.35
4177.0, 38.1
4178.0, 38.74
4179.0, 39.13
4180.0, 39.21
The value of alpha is 1.4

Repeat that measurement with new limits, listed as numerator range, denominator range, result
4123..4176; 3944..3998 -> 1.44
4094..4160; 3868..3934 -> 1.48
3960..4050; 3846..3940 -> 1.24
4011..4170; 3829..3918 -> 1.41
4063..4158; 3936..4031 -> 1.27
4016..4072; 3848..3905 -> 1.30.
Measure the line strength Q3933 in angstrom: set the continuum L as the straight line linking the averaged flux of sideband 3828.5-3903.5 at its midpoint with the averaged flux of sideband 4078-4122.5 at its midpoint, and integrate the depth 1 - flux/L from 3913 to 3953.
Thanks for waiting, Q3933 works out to 9.25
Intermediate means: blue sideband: 29.7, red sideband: 37.5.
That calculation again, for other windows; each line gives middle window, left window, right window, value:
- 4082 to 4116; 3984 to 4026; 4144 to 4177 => 0.9 angstrom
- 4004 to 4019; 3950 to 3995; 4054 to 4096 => -2.5 angstrom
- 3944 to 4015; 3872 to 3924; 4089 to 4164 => 4.5 angstrom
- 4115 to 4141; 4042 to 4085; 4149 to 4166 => -0.2 angstrom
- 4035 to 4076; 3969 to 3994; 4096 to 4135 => -3.8 angstrom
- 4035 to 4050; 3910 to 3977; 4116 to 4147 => -2.6 angstrom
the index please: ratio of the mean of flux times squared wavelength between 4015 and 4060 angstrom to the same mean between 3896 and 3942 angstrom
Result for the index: 1.58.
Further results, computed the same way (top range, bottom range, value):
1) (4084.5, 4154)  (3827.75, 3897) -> 1.48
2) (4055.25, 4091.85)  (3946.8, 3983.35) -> 1.48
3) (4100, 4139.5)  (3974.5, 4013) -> 1.12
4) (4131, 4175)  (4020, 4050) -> 1.09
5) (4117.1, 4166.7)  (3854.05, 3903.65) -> 1.44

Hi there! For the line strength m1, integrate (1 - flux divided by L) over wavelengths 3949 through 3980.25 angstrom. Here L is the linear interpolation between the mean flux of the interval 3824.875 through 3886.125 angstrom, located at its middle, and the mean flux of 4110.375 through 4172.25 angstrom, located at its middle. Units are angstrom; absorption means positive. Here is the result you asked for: 7.1 angstrom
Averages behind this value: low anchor 29.5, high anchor 39.1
